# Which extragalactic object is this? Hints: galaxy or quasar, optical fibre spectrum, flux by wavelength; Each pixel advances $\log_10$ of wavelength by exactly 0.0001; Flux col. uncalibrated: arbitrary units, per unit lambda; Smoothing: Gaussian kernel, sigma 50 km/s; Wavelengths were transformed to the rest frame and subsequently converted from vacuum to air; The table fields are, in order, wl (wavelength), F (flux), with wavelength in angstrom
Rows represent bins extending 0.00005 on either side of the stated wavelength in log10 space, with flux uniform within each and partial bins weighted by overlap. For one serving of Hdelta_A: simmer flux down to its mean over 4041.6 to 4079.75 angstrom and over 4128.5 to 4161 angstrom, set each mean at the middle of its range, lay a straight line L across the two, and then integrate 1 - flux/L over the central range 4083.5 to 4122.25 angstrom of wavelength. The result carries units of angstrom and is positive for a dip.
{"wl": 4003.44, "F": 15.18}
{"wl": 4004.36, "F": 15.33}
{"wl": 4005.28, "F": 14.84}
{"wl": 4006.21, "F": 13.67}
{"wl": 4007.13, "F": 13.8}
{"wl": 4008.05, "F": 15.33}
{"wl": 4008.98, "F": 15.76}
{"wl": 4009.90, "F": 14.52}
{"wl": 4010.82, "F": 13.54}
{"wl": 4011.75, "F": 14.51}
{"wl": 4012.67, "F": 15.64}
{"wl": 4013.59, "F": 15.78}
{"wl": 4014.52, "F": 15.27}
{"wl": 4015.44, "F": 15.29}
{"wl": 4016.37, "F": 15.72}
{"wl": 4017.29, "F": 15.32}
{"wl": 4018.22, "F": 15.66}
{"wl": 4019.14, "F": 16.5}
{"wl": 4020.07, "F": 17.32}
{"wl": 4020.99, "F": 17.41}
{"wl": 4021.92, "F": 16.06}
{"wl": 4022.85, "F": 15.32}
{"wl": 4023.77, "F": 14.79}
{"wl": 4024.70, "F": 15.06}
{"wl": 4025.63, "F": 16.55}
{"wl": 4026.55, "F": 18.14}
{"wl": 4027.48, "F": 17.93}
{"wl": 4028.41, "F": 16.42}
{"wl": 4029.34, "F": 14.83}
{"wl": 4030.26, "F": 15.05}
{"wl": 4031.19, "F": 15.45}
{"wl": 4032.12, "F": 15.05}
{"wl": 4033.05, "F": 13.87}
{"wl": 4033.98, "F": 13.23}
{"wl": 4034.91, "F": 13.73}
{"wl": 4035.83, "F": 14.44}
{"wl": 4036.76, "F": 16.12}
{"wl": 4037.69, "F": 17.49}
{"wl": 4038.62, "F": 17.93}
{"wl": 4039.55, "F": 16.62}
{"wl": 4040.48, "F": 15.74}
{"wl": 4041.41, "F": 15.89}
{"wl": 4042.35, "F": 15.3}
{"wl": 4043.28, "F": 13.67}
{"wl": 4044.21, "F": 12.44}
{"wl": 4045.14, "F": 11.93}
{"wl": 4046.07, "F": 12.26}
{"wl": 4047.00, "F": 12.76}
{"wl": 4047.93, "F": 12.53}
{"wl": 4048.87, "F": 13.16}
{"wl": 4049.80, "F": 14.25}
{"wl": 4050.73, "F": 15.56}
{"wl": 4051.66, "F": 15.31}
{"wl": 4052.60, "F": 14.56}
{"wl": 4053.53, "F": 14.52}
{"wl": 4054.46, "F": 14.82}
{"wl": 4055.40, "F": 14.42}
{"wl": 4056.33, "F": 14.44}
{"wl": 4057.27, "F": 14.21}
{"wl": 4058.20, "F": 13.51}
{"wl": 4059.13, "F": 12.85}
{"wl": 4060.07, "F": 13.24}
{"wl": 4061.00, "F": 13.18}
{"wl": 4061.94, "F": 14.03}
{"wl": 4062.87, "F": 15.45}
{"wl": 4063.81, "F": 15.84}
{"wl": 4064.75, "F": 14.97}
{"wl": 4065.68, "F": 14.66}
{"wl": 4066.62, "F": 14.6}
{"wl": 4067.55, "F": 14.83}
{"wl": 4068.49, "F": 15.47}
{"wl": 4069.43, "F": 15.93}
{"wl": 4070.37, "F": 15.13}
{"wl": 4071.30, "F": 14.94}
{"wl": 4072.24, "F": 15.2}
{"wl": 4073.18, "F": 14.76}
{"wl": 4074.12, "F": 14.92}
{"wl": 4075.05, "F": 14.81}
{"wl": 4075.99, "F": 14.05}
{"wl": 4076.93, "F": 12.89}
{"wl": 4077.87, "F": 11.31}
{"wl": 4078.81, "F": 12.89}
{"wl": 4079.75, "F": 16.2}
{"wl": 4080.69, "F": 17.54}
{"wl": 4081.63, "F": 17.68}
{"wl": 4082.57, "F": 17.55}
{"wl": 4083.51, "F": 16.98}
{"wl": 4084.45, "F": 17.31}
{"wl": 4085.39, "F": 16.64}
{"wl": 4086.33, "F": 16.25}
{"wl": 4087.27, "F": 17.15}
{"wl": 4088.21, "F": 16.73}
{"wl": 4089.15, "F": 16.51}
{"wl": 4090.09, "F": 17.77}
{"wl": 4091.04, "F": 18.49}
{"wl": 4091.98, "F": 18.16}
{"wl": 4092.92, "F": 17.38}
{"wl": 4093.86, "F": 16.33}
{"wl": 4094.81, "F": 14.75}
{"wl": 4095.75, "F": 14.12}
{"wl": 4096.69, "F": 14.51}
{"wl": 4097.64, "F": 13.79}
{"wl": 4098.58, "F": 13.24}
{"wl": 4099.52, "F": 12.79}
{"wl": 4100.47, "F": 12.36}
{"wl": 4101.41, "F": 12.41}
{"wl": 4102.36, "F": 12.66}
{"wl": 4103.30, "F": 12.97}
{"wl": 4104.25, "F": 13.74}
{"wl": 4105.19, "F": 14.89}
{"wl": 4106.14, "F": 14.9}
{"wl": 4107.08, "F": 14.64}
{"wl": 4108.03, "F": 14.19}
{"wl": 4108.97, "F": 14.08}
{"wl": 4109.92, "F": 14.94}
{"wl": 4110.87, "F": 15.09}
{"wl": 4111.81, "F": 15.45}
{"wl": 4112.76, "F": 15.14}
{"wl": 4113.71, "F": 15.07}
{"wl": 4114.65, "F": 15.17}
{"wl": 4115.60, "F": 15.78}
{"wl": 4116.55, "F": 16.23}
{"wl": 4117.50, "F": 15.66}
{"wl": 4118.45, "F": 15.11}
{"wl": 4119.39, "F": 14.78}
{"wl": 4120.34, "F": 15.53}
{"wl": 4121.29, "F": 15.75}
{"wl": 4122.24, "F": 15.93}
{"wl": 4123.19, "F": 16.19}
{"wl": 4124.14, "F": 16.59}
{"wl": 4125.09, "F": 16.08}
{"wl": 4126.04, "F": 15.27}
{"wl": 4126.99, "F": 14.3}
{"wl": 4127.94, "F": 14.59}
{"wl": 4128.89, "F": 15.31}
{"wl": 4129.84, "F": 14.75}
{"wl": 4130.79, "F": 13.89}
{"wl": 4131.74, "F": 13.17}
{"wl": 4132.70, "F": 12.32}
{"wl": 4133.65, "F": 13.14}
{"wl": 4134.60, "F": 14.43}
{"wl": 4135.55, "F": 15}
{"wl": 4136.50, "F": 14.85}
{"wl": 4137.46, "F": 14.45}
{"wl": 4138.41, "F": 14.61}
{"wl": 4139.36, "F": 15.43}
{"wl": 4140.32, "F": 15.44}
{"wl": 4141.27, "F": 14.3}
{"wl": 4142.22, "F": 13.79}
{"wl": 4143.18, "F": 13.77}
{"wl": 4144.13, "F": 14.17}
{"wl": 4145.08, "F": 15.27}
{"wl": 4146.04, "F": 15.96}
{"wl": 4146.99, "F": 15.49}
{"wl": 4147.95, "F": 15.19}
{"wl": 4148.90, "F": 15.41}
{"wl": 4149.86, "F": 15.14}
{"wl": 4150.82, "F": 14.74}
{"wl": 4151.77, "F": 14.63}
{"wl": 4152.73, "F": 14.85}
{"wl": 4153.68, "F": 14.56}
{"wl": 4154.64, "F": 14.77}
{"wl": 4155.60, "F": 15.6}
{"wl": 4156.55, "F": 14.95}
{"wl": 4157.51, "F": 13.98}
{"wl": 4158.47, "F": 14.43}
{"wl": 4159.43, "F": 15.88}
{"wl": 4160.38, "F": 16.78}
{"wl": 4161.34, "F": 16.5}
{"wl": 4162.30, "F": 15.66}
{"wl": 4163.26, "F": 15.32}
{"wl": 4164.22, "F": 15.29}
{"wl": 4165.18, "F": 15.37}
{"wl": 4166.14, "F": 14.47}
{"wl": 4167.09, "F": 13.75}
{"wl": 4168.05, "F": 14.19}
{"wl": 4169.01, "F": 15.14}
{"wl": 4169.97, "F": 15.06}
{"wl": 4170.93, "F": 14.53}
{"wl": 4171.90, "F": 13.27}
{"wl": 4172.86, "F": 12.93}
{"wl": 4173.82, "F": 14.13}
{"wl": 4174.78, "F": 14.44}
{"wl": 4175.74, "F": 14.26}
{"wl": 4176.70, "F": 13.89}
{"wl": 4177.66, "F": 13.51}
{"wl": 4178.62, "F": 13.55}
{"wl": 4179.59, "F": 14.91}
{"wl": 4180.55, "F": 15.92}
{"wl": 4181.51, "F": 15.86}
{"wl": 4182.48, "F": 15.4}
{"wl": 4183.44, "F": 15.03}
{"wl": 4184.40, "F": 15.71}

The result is -2.12 angstrom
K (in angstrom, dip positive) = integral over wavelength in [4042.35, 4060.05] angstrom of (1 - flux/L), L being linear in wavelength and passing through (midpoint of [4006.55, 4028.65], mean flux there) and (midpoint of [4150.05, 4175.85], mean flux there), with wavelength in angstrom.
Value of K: 1.99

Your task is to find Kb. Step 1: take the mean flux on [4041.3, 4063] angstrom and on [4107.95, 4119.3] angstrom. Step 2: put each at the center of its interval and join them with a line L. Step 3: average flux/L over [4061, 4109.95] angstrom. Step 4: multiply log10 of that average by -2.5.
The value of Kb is -0.039 mag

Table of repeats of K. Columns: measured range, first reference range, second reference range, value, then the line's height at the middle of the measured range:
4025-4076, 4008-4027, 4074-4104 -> 2.36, 15.5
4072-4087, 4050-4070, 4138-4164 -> -0.79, 14.7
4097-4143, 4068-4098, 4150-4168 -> 2.50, 15.4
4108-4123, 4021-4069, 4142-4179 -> -0.53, 14.8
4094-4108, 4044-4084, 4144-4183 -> 0.82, 14.6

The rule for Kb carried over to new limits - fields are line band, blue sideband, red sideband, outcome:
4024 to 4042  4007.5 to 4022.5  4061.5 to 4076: -0.02 mag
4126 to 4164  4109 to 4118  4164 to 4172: 0.01 mag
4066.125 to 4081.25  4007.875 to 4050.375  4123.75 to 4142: 0.01 mag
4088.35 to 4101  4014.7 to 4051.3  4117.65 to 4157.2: -0.03 mag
